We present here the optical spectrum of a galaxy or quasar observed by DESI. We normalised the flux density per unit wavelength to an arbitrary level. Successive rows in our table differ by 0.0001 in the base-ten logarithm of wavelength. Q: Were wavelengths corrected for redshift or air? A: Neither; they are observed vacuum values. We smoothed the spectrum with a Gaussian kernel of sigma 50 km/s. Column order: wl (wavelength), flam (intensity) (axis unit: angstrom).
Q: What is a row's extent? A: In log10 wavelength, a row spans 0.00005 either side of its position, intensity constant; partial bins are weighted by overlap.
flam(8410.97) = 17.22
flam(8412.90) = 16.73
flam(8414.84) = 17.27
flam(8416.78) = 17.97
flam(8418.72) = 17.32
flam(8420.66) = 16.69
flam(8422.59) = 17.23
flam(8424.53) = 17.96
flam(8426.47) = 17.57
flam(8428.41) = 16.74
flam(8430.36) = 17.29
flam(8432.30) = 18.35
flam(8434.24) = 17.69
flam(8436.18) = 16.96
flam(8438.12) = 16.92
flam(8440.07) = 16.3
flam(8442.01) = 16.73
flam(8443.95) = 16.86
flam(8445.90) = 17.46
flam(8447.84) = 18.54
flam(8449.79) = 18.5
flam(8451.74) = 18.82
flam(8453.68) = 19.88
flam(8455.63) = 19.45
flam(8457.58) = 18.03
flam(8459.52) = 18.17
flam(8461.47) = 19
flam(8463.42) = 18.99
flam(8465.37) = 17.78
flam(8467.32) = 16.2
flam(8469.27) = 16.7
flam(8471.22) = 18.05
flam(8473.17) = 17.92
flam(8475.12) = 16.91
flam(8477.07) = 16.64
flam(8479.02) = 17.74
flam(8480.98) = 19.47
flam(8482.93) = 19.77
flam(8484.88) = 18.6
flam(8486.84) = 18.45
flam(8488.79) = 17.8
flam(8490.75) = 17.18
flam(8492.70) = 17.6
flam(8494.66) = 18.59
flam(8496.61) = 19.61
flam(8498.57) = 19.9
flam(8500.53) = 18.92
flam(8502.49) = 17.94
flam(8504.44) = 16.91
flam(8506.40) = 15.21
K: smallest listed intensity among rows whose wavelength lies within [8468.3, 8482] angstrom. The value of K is 16.64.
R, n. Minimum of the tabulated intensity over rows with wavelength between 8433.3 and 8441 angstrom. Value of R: 16.3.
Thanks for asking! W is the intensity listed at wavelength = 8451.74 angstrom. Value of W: 18.82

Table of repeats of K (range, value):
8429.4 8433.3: 17.29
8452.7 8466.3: 17.78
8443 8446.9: 16.86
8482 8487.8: 18.45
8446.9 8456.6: 18.5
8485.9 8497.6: 17.18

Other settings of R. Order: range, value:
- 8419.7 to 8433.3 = 16.69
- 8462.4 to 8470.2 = 16.2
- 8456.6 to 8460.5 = 18.03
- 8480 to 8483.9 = 19.47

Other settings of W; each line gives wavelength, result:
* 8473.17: 17.92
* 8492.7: 17.6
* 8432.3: 18.35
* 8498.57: 19.9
